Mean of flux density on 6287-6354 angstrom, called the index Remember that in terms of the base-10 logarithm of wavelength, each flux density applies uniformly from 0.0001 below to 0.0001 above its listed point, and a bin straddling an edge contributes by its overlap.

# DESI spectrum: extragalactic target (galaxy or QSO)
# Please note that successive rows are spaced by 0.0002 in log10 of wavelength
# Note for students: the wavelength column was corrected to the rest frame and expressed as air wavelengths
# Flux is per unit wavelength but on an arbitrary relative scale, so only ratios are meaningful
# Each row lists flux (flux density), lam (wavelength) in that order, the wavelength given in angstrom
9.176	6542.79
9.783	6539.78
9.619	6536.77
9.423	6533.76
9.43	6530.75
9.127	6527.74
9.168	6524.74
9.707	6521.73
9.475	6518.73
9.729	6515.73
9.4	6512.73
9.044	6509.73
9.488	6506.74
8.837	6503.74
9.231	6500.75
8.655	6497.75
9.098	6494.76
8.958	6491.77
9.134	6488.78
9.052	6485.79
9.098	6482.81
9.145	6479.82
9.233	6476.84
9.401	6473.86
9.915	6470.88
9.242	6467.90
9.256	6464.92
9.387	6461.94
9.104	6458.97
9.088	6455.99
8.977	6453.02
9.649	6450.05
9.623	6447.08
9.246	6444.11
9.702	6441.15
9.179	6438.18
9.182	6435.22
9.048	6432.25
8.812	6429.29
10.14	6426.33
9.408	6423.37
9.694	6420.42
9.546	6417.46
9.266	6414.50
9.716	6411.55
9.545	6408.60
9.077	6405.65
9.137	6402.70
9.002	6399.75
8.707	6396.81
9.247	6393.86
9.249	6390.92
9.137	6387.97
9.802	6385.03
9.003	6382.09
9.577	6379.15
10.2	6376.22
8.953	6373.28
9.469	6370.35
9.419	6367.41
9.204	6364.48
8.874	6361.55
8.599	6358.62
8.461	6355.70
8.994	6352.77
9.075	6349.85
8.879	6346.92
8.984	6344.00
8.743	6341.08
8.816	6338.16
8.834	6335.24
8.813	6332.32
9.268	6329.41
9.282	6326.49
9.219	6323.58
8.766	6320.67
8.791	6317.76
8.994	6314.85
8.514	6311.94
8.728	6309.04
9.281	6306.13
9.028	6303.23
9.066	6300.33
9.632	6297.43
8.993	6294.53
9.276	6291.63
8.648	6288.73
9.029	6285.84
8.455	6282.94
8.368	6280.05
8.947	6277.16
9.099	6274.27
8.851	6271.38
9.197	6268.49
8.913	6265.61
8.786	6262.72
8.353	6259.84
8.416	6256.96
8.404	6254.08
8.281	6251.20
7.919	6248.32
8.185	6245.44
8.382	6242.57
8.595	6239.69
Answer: 8.98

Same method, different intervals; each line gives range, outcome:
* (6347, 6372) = 9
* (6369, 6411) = 9.3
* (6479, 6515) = 9.11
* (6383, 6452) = 9.35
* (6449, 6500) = 9.19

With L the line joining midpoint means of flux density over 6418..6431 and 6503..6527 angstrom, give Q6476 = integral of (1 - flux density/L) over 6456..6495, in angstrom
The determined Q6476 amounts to 0.8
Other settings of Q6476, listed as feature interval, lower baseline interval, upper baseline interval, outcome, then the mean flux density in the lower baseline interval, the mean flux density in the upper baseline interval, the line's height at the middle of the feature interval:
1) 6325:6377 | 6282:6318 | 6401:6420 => 0.7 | 8.97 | 9.39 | 9.16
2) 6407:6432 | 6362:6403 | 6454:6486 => -0.6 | 9.29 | 9.27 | 9.28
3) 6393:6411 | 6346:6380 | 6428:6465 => 0.1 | 9.14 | 9.25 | 9.19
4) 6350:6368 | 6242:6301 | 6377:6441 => 0.4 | 8.73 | 9.33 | 9.11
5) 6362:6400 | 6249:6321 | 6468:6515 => -1.3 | 8.82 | 9.19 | 8.99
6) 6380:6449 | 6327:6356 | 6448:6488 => -1.6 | 8.91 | 9.28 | 9.12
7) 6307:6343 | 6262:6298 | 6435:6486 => 0.5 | 8.92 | 9.32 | 9.02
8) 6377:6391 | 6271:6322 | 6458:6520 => -0.5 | 8.92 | 9.23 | 9.06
